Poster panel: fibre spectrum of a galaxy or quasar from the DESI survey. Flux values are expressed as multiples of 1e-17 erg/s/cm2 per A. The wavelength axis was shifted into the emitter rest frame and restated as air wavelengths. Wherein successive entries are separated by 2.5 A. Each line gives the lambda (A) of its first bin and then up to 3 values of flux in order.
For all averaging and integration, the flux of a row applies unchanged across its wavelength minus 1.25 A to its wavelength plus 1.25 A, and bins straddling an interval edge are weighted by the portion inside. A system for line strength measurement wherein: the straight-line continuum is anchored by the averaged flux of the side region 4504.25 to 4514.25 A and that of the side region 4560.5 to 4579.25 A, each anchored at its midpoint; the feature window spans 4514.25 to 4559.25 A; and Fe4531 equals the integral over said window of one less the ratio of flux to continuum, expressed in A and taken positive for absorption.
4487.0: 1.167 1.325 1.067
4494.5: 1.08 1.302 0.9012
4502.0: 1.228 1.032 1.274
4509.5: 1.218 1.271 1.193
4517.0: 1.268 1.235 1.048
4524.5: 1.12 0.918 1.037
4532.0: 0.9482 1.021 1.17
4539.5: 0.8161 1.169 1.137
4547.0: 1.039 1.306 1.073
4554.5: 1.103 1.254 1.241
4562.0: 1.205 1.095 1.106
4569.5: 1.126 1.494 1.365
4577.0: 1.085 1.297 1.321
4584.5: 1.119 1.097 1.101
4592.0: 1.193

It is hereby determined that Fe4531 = 4.1 A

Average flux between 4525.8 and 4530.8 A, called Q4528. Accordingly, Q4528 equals 0.978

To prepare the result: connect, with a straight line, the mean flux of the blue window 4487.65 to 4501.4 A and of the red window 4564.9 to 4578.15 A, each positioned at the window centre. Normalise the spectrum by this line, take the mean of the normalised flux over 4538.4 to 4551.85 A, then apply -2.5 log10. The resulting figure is 0.10 mag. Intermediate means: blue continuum 1.14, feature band 1.09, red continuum 1.23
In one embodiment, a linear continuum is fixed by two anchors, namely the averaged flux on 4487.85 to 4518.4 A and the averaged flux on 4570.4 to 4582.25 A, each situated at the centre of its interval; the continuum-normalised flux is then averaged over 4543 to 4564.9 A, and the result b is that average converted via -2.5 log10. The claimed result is 0.09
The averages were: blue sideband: 1.18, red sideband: 1.31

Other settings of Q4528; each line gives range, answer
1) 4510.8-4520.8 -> 1.24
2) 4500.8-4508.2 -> 1.18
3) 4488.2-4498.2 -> 1.19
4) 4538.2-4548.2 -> 1.04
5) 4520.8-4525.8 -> 1.08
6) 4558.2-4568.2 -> 1.16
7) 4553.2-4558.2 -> 1.18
